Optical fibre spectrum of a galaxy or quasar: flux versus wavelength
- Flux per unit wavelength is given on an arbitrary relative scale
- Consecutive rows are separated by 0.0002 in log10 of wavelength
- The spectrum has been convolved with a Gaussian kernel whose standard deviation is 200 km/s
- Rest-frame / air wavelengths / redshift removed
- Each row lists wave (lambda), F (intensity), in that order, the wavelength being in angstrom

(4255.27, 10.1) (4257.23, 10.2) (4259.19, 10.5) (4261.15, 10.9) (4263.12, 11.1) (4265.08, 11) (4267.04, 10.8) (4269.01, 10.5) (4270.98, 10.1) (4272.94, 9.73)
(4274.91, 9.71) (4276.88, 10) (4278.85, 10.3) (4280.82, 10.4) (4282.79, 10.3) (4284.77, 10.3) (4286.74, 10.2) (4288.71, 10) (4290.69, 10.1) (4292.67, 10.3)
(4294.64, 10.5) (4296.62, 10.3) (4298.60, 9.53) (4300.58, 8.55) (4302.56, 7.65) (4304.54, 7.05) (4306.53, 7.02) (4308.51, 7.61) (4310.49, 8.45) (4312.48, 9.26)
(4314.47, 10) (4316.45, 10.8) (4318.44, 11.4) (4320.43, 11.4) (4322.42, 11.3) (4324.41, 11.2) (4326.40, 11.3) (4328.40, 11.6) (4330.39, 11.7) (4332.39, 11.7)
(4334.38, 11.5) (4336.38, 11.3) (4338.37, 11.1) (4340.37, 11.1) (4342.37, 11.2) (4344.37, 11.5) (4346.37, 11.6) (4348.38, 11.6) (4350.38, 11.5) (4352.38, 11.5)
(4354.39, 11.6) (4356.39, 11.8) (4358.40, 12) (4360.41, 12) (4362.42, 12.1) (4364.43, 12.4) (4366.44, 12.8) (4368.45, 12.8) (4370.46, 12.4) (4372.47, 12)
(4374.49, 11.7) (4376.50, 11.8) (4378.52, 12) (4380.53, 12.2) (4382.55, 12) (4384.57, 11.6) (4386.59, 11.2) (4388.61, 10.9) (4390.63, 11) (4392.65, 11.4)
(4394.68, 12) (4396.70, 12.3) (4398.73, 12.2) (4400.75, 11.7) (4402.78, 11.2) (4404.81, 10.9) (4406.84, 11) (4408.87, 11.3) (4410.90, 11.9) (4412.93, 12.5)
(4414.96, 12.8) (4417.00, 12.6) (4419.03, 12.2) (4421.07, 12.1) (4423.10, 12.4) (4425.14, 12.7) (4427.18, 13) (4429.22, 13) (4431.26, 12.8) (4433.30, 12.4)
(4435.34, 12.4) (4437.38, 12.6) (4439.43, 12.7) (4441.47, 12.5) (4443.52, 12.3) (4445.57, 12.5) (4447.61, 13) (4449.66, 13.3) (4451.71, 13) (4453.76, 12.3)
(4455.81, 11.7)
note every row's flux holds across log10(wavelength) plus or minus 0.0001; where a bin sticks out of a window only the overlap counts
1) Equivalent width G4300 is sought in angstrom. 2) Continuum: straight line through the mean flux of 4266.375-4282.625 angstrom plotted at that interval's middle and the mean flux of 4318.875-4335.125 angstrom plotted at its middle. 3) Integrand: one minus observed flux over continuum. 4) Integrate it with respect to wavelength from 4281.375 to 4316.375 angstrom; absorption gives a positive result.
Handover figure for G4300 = 4.7 angstrom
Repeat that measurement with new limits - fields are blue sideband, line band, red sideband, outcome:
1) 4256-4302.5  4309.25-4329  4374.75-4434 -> 0.26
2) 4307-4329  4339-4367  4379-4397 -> -2.01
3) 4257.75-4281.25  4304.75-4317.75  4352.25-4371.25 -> 2.79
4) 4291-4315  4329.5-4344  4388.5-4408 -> -2.35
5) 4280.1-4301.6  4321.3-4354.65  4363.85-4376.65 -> -0.14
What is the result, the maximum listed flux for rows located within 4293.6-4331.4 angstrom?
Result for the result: 11.7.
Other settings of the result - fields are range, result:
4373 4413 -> 12.5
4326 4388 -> 12.8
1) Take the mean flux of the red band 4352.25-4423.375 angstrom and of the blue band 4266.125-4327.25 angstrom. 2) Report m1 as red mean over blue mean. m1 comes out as 1.21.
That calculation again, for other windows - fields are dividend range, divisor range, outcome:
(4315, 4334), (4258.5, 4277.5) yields 1.09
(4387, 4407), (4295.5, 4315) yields 1.35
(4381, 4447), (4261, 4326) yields 1.22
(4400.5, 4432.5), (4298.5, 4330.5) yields 1.25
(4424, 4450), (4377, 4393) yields 1.10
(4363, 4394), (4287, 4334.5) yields 1.19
